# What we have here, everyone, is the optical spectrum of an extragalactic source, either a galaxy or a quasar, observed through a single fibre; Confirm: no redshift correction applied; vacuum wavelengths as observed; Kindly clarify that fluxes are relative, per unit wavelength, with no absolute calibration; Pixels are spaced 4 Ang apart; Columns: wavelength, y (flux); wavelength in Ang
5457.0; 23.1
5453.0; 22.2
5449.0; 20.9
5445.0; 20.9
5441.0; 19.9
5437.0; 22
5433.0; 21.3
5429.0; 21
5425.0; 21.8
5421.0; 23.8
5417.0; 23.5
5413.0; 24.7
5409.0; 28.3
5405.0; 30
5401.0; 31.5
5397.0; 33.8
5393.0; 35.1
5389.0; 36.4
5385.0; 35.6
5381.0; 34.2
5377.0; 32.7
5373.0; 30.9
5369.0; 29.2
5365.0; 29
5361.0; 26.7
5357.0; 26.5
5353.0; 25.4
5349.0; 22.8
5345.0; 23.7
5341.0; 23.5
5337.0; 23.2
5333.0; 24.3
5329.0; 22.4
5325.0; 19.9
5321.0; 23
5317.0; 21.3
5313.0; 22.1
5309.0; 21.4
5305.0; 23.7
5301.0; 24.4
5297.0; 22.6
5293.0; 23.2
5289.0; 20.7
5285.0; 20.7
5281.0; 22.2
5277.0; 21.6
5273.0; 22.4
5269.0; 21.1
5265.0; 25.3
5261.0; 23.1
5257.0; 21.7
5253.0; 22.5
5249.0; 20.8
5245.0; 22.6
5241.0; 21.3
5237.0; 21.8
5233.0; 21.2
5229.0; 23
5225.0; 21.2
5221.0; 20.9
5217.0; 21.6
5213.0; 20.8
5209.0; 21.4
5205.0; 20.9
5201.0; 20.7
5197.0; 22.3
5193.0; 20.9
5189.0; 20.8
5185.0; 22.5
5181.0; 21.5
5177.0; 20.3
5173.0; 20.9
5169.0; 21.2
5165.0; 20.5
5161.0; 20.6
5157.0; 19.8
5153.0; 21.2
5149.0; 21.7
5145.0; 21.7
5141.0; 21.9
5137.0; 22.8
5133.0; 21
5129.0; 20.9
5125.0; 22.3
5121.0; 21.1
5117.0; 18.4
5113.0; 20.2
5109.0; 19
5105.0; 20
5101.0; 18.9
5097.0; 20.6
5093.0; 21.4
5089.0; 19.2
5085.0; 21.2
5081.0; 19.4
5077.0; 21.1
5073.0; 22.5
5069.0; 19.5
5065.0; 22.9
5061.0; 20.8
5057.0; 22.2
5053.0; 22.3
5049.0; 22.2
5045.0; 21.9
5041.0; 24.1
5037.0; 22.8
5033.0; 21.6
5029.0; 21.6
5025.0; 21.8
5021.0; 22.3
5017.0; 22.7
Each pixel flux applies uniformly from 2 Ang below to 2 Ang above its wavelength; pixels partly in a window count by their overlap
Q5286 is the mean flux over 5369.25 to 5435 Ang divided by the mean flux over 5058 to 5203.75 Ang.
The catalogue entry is 1.39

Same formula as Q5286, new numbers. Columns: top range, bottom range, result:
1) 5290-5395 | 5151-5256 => 1.23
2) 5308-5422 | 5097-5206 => 1.30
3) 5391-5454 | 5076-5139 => 1.23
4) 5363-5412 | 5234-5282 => 1.45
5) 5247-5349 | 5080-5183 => 1.08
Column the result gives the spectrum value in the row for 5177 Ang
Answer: 20.3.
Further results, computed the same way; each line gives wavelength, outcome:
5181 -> 21.5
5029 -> 21.6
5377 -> 32.7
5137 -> 22.8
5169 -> 21.2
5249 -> 20.8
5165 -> 20.5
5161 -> 20.6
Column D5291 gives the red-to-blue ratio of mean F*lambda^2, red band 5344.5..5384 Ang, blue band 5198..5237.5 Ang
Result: 1.4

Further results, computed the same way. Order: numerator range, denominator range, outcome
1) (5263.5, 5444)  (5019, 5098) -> 1.31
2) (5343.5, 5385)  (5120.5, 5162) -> 1.45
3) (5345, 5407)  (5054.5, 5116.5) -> 1.66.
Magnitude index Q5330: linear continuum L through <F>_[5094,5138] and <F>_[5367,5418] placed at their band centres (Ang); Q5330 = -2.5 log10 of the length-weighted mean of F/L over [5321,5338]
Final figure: 0.27 mag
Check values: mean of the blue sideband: 20.4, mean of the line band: 22.5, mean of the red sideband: 31.4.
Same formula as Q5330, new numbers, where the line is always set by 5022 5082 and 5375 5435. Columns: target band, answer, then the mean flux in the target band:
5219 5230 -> 0.17 mag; 21.6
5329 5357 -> 0.16 mag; 23.9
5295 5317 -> 0.19 mag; 22.7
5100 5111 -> 0.18 mag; 19.3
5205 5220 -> 0.18 mag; 21.2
